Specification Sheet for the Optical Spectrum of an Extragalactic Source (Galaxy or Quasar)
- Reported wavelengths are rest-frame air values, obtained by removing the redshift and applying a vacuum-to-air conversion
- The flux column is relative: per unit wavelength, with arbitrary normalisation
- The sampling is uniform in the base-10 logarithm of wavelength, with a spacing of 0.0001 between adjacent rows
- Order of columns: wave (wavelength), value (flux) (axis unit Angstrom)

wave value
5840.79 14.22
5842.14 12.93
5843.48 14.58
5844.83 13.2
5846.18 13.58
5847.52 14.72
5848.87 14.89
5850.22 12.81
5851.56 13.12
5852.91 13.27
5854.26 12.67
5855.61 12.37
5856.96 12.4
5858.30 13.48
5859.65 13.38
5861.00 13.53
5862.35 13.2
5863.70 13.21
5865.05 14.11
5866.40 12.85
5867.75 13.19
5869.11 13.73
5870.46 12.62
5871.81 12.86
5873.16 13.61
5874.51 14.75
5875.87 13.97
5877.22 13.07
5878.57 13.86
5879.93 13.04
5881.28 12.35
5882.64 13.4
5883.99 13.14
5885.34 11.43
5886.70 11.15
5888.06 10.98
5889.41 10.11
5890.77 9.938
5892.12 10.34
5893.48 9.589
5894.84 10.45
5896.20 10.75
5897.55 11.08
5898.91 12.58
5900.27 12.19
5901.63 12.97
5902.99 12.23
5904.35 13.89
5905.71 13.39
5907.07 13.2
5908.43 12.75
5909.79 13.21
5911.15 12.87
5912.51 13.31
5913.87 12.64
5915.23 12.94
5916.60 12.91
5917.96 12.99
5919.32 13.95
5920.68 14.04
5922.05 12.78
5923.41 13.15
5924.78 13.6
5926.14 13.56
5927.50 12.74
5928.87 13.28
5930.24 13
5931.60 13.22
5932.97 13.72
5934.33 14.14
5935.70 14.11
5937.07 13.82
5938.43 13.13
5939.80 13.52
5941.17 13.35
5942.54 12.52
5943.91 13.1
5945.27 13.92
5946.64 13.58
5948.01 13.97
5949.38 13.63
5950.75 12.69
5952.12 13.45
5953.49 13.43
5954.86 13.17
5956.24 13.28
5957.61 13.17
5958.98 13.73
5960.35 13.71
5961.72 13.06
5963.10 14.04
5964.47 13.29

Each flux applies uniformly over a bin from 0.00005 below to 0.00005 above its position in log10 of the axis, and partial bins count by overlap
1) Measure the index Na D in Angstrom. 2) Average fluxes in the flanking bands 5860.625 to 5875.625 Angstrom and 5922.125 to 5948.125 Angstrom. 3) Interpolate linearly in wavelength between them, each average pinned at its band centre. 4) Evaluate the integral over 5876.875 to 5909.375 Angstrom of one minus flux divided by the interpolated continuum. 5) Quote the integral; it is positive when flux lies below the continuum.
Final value 3.5 Angstrom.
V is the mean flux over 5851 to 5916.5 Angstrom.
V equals 12.6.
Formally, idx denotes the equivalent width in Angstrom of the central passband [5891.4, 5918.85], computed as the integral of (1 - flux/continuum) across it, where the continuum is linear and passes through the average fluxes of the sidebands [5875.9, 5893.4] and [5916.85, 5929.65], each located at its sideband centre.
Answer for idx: 0.8 Angstrom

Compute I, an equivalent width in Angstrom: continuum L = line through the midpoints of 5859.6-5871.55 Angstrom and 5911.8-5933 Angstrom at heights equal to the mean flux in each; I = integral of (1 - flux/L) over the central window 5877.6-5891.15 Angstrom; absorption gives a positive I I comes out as 1.29 Angstrom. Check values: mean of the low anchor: 13.3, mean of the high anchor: 13.2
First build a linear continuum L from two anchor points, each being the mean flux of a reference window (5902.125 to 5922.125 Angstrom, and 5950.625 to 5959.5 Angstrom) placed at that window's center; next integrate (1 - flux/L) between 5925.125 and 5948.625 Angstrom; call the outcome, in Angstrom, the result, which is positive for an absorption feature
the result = -0.39 Angstrom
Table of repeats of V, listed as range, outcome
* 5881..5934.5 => 12.5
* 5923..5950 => 13.5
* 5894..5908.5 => 12.3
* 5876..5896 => 11.7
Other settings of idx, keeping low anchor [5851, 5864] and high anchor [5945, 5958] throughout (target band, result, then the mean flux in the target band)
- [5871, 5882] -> -0.25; 13.4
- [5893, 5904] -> 1.35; 11.6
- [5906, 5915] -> 0.17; 13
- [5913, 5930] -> 0.11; 13.2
